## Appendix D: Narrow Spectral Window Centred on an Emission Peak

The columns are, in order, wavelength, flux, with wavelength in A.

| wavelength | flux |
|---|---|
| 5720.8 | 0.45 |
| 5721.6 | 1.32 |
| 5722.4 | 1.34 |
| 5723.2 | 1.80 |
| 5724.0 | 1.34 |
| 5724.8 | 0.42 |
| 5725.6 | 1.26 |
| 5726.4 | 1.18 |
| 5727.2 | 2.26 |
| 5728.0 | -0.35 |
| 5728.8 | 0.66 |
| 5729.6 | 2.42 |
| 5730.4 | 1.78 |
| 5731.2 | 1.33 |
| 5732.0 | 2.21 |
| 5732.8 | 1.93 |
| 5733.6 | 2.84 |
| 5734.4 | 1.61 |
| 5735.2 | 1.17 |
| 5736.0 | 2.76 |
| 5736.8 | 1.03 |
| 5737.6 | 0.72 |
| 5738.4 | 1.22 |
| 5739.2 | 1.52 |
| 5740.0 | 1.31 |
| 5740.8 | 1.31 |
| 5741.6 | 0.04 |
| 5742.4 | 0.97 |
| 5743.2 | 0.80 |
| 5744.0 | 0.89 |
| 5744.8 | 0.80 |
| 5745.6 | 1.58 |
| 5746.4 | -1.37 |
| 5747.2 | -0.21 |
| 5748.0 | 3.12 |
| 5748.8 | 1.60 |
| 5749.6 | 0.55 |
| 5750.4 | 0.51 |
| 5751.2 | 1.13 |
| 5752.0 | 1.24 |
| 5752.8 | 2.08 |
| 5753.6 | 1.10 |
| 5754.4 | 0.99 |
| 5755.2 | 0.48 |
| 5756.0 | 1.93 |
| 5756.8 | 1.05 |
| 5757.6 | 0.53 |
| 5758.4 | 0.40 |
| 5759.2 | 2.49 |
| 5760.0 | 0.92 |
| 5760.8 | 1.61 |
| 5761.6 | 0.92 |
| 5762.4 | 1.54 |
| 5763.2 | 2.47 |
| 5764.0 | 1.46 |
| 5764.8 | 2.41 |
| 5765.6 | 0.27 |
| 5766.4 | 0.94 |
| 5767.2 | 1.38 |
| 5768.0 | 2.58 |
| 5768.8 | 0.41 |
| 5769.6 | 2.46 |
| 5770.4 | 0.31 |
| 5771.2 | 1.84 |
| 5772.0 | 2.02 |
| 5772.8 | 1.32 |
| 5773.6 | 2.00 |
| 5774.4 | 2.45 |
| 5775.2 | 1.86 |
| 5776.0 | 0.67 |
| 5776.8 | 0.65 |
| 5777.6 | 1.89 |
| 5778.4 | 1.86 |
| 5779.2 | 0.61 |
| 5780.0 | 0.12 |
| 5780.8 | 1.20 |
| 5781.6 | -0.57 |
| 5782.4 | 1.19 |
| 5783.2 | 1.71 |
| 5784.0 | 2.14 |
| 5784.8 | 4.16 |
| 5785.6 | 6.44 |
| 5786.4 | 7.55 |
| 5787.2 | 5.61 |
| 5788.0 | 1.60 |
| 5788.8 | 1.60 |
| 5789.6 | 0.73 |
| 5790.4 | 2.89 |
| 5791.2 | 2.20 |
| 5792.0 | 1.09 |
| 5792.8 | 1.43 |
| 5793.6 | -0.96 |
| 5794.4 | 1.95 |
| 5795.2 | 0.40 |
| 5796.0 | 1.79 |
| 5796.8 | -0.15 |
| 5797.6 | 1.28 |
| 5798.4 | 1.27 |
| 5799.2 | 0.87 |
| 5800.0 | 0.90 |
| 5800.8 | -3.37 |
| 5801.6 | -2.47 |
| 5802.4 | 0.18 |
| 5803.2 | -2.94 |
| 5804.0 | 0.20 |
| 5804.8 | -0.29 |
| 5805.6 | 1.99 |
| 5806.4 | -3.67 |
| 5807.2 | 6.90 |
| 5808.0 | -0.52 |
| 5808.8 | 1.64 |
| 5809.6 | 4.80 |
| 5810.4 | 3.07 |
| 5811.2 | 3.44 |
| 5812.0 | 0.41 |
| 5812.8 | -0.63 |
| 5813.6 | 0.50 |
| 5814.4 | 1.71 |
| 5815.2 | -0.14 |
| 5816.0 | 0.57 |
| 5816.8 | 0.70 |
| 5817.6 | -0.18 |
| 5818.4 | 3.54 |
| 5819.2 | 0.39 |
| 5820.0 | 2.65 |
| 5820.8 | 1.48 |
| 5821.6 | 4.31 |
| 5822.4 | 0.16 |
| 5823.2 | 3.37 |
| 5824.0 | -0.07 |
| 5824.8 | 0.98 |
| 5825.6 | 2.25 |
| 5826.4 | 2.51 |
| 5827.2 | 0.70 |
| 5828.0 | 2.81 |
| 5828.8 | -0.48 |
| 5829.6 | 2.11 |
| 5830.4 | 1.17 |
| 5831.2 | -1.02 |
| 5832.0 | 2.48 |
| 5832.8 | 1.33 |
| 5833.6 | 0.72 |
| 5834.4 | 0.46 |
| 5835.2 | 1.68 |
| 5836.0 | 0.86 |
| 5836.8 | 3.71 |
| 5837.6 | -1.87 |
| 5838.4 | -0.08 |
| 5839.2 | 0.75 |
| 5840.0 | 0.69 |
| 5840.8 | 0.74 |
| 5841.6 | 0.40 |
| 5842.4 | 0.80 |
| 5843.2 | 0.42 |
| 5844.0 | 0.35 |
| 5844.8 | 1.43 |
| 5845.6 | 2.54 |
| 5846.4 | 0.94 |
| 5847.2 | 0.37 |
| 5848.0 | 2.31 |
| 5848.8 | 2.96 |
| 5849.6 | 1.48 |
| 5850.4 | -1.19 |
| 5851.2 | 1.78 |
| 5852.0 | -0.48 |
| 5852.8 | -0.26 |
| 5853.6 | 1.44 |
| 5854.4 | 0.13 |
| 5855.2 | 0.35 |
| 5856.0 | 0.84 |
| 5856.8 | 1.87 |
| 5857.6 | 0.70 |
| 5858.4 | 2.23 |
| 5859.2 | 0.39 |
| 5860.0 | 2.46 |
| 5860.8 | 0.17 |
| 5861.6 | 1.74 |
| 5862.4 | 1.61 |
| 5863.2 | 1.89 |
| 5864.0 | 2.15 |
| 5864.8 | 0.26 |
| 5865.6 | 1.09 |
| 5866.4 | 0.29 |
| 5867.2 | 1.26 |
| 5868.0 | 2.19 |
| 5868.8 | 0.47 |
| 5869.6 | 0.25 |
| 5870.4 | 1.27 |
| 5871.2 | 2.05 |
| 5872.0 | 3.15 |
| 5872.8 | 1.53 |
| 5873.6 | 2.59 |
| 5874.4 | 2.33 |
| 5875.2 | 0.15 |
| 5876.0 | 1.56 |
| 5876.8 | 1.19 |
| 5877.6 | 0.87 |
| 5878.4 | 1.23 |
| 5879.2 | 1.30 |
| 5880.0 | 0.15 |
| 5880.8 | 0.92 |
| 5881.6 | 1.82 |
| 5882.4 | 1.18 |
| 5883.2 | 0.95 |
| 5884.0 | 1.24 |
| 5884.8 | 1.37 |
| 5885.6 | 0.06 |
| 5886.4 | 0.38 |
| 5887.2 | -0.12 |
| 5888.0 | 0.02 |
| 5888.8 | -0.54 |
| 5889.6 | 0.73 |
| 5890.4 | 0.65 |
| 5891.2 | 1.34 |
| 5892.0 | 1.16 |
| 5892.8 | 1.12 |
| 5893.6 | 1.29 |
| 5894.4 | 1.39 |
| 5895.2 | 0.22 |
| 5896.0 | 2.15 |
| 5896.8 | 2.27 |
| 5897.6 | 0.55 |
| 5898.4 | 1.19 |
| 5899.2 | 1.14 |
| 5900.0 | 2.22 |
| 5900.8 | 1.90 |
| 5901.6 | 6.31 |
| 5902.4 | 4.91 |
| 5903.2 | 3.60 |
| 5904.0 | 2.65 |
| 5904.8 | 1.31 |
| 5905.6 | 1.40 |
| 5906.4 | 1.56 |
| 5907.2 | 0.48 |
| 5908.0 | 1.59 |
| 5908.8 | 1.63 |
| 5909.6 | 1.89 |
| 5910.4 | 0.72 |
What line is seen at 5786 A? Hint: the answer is H-beta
